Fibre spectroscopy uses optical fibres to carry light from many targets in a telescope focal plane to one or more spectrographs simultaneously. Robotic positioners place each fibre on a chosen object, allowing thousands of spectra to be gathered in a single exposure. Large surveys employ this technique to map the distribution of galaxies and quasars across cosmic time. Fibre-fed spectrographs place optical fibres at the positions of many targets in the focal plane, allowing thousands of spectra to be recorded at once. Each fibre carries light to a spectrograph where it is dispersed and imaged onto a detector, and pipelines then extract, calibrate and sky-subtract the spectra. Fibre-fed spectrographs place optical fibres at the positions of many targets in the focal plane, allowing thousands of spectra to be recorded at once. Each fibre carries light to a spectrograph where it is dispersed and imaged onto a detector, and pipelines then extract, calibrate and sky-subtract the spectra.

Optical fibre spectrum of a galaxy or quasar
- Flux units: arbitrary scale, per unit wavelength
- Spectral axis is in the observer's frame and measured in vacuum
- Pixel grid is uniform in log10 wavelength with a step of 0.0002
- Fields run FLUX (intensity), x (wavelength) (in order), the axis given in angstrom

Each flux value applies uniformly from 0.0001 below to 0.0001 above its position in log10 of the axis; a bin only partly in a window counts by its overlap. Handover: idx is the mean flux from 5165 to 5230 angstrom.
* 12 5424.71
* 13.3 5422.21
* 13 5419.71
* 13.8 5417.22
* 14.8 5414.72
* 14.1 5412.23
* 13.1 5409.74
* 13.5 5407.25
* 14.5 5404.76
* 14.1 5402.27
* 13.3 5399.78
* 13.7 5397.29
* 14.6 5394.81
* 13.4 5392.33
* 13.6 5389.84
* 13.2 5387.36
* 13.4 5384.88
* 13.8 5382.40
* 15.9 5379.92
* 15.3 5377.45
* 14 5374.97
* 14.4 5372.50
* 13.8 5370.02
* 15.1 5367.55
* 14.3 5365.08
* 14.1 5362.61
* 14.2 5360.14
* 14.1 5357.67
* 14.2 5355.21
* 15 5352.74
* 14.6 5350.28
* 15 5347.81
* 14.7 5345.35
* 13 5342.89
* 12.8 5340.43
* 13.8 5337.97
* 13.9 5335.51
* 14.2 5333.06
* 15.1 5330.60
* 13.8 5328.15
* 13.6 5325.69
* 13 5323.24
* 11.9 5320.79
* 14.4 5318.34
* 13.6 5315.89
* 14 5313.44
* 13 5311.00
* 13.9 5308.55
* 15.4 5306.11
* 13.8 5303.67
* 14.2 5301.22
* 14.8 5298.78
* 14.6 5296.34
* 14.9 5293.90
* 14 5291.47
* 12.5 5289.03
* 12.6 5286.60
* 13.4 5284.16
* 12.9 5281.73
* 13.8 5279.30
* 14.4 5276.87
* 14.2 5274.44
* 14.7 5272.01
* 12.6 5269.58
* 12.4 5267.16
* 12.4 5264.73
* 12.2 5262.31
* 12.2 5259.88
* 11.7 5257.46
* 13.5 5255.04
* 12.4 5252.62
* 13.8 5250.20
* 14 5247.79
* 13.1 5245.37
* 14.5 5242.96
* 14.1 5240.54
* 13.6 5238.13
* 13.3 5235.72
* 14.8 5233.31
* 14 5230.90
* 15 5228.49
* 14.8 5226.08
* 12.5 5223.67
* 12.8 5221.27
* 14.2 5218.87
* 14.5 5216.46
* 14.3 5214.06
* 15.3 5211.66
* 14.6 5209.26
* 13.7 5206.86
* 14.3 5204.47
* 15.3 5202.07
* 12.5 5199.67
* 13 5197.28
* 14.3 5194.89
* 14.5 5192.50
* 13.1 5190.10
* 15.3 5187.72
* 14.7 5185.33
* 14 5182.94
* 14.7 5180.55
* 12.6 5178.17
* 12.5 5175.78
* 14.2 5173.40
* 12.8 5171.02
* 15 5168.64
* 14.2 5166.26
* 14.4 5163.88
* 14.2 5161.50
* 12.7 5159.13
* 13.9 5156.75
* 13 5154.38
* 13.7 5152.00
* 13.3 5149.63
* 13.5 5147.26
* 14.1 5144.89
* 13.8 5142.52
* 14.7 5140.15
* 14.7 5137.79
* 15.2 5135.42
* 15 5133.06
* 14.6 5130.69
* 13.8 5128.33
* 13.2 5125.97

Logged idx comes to 14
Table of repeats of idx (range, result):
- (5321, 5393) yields 14.1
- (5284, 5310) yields 14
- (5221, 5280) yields 13.5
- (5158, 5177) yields 13.8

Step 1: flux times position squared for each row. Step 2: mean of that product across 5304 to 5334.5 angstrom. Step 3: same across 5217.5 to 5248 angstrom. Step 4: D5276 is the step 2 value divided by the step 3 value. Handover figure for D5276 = 1.03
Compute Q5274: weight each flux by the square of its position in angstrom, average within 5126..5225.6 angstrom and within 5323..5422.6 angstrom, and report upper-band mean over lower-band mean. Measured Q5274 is 1.08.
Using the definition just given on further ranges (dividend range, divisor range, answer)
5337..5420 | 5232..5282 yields 1.10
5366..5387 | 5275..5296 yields 1.09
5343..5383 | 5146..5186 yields 1.14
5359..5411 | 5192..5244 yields 1.06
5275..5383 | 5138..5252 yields 1.06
